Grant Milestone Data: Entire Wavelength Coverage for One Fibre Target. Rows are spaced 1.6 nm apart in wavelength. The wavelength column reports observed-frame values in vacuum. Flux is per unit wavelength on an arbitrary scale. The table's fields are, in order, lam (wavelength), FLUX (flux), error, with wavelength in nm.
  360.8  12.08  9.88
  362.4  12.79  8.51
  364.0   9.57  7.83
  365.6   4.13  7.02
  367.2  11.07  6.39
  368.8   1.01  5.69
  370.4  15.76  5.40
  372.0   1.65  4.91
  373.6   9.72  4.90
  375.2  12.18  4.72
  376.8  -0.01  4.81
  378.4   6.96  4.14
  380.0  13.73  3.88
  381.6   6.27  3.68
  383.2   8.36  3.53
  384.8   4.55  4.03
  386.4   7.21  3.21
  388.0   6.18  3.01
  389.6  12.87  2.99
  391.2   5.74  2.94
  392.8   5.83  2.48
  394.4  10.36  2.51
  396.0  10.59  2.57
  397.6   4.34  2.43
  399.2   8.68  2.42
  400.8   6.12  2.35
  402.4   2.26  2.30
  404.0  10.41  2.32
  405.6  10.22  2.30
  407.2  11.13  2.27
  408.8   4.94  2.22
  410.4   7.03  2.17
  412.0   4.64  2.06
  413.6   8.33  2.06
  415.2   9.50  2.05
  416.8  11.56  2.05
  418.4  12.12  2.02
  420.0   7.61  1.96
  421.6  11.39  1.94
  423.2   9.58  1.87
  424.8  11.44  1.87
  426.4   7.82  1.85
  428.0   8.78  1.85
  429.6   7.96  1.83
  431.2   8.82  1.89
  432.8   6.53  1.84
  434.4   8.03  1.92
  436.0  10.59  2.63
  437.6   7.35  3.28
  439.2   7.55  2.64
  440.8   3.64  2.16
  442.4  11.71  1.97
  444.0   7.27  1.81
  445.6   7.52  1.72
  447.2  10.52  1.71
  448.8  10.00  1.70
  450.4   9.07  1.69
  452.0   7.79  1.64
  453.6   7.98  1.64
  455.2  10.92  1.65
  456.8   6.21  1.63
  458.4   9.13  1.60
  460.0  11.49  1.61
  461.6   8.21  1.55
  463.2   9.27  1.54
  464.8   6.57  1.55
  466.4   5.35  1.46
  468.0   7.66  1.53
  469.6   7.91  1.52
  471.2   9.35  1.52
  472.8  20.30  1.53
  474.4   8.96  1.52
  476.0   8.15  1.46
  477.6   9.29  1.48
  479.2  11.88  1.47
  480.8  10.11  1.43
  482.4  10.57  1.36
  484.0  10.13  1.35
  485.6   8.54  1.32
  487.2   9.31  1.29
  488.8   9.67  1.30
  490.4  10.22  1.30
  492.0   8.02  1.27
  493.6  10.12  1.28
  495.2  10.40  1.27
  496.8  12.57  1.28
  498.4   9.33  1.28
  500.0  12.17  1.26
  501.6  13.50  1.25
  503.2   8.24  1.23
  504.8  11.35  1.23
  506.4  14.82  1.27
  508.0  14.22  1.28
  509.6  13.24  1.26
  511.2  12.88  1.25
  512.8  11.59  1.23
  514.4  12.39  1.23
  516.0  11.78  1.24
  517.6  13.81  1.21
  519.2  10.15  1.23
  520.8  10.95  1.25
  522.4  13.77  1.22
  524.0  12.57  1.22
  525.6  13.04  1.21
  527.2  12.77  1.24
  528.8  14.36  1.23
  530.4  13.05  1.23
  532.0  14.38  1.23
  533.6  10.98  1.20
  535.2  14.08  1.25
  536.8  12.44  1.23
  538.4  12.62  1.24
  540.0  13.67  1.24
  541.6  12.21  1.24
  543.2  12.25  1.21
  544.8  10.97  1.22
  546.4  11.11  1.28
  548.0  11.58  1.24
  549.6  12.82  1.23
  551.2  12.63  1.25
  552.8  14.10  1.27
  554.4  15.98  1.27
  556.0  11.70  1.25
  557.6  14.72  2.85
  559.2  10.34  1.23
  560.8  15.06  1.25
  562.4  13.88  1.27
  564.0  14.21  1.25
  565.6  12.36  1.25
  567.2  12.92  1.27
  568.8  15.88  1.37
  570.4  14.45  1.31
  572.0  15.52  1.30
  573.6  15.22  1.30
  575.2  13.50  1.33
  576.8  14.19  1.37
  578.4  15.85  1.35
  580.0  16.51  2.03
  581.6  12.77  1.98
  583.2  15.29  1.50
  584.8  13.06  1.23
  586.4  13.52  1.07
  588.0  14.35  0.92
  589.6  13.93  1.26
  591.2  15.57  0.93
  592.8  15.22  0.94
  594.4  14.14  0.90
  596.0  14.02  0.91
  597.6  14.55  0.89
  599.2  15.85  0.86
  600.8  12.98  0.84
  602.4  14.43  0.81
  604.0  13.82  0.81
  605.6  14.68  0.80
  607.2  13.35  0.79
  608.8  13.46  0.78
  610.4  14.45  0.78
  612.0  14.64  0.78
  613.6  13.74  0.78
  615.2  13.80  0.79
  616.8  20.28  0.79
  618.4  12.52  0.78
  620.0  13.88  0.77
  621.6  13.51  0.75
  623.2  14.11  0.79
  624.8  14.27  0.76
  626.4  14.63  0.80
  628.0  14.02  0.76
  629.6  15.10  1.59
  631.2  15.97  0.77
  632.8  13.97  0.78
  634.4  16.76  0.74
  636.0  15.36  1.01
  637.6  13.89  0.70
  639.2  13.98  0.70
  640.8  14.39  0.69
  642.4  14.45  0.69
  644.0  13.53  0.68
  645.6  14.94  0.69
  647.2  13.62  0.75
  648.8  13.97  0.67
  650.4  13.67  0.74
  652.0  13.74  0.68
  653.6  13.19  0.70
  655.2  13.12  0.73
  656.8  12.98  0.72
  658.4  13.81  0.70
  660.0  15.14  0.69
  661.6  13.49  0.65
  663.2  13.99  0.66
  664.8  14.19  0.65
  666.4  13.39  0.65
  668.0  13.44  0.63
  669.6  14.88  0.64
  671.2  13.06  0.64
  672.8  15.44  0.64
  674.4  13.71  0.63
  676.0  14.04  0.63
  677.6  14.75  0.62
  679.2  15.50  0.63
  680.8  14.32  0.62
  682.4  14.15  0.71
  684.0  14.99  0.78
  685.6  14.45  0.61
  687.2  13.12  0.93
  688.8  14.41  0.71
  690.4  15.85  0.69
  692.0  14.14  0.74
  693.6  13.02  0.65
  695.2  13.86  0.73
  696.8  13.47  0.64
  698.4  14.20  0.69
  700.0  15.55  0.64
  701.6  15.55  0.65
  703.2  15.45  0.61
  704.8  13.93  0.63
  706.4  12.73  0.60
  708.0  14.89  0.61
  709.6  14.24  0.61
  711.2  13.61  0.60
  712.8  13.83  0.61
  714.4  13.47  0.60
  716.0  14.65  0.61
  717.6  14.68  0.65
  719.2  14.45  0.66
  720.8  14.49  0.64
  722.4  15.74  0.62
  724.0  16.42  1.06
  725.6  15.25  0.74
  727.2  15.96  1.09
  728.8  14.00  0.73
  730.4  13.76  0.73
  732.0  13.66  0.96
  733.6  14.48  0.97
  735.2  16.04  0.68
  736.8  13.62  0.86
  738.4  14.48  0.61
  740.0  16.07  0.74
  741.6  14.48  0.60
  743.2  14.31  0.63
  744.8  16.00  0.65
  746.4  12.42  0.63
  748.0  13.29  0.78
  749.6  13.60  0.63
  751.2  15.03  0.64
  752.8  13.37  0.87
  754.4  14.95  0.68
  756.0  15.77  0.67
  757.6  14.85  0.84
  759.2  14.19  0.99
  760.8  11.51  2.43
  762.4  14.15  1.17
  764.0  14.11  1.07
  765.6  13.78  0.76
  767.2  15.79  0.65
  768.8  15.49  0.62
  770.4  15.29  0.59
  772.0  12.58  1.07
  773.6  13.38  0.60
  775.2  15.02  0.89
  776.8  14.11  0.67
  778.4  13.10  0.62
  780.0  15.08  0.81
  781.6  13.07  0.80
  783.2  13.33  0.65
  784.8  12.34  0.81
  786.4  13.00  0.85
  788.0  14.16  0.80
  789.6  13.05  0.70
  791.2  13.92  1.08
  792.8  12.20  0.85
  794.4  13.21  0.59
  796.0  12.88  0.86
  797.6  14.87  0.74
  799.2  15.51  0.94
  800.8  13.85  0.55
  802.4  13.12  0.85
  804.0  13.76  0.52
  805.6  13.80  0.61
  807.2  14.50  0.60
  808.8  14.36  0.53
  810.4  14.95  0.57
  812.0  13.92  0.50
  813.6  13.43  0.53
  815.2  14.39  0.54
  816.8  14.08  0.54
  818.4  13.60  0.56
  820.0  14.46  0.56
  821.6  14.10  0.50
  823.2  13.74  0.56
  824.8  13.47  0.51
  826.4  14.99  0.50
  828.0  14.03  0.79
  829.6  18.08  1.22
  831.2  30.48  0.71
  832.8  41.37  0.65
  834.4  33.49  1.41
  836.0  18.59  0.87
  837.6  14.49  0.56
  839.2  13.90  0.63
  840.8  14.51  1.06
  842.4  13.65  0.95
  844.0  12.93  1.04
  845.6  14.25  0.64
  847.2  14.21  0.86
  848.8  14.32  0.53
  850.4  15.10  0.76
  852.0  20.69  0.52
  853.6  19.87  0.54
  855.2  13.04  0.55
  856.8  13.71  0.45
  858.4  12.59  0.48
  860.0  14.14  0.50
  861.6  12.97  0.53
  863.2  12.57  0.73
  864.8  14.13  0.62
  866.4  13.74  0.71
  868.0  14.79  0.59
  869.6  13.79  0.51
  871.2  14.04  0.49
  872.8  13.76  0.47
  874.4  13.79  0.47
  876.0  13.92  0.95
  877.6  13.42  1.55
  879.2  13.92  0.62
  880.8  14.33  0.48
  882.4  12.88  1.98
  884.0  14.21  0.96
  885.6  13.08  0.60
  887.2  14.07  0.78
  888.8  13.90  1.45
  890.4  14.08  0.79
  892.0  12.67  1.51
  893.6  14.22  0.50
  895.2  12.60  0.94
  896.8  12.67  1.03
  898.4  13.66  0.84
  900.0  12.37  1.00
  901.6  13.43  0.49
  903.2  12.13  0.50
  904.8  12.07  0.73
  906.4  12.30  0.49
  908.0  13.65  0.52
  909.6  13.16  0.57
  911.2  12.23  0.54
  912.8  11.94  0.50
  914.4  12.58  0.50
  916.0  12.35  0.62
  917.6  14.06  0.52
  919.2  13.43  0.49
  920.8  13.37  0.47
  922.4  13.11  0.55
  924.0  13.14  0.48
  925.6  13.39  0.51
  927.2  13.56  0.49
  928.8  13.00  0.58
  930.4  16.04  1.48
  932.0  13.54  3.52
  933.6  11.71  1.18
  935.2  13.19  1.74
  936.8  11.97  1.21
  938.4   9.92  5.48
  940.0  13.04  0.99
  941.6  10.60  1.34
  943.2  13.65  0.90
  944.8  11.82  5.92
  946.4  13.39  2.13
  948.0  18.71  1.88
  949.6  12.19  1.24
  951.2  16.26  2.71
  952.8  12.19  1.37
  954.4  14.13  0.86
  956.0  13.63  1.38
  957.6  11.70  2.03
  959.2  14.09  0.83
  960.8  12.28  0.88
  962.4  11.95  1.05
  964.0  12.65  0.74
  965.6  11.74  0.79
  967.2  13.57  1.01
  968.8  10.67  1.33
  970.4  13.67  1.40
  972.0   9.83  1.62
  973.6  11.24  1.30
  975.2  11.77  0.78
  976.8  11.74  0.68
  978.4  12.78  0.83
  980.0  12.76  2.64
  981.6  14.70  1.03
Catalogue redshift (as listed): 0.268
